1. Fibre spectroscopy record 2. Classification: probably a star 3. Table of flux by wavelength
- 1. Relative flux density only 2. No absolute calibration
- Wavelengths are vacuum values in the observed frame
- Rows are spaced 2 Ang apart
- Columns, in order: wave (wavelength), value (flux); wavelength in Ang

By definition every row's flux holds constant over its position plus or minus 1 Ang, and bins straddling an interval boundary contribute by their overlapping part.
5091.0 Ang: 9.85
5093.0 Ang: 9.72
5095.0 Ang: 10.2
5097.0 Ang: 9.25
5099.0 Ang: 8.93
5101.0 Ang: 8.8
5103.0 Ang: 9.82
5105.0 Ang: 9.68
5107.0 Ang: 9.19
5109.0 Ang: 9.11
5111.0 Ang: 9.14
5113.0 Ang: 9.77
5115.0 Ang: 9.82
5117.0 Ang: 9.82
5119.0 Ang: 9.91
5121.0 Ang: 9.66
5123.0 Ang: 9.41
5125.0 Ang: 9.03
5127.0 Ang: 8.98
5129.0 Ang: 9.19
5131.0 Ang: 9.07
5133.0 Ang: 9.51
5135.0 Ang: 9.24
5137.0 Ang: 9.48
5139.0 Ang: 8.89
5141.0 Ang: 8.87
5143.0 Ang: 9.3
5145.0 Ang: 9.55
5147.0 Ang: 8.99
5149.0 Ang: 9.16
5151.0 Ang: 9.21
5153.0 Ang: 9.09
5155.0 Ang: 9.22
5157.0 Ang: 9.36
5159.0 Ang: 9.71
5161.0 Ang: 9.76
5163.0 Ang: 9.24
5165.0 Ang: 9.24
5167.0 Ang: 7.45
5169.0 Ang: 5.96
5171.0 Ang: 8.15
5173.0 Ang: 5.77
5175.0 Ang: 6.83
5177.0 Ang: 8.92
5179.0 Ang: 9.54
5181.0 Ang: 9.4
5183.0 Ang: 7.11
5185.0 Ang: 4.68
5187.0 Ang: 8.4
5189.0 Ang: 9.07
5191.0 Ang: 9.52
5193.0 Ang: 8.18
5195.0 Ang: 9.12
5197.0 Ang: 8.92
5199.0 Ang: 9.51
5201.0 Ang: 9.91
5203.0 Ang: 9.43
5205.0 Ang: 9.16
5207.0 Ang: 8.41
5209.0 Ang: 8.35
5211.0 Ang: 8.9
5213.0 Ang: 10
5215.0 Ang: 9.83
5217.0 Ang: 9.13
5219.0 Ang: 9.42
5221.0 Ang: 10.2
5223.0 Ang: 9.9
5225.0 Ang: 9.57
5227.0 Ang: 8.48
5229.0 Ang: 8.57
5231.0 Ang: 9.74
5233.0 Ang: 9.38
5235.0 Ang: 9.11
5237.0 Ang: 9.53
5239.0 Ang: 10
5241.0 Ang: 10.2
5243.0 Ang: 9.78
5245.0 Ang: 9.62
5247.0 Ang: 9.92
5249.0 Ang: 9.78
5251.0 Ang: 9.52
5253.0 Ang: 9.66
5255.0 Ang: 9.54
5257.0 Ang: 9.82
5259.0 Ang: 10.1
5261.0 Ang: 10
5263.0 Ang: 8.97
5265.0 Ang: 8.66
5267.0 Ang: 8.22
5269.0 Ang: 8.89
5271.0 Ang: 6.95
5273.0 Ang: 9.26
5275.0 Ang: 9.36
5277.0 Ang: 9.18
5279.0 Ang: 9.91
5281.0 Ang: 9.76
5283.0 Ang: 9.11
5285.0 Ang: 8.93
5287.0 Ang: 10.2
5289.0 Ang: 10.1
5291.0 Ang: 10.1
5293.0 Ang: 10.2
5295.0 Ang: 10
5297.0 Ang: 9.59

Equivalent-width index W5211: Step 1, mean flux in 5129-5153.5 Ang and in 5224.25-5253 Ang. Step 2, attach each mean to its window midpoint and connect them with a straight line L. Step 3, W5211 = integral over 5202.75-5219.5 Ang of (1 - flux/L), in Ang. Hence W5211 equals 0.5 Ang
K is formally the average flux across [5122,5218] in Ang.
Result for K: 8.82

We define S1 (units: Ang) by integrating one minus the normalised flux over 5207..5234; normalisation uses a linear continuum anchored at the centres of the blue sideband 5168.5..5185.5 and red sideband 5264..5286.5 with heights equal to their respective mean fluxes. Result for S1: -3.9 Ang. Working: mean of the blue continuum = 7.49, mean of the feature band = 9.31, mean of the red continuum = 8.96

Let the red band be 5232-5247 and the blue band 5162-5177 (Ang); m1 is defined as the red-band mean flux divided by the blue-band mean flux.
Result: 1.3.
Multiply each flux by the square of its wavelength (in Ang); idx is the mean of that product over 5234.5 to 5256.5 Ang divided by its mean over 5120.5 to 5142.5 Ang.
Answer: 1.1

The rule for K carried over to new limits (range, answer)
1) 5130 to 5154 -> 9.2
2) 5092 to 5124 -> 9.51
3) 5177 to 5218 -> 8.83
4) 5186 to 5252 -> 9.35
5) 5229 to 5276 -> 9.37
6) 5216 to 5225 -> 9.65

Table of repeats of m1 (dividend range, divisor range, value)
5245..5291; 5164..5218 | 1.11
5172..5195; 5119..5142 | 0.87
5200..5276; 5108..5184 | 1.05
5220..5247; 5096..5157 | 1.03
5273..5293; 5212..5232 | 1.02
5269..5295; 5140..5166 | 1.01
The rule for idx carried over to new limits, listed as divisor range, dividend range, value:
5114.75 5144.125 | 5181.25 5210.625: 0.94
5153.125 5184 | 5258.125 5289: 1.14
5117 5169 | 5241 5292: 1.08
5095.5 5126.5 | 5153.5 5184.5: 0.90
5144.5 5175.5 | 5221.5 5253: 1.15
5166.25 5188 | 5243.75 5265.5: 1.33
